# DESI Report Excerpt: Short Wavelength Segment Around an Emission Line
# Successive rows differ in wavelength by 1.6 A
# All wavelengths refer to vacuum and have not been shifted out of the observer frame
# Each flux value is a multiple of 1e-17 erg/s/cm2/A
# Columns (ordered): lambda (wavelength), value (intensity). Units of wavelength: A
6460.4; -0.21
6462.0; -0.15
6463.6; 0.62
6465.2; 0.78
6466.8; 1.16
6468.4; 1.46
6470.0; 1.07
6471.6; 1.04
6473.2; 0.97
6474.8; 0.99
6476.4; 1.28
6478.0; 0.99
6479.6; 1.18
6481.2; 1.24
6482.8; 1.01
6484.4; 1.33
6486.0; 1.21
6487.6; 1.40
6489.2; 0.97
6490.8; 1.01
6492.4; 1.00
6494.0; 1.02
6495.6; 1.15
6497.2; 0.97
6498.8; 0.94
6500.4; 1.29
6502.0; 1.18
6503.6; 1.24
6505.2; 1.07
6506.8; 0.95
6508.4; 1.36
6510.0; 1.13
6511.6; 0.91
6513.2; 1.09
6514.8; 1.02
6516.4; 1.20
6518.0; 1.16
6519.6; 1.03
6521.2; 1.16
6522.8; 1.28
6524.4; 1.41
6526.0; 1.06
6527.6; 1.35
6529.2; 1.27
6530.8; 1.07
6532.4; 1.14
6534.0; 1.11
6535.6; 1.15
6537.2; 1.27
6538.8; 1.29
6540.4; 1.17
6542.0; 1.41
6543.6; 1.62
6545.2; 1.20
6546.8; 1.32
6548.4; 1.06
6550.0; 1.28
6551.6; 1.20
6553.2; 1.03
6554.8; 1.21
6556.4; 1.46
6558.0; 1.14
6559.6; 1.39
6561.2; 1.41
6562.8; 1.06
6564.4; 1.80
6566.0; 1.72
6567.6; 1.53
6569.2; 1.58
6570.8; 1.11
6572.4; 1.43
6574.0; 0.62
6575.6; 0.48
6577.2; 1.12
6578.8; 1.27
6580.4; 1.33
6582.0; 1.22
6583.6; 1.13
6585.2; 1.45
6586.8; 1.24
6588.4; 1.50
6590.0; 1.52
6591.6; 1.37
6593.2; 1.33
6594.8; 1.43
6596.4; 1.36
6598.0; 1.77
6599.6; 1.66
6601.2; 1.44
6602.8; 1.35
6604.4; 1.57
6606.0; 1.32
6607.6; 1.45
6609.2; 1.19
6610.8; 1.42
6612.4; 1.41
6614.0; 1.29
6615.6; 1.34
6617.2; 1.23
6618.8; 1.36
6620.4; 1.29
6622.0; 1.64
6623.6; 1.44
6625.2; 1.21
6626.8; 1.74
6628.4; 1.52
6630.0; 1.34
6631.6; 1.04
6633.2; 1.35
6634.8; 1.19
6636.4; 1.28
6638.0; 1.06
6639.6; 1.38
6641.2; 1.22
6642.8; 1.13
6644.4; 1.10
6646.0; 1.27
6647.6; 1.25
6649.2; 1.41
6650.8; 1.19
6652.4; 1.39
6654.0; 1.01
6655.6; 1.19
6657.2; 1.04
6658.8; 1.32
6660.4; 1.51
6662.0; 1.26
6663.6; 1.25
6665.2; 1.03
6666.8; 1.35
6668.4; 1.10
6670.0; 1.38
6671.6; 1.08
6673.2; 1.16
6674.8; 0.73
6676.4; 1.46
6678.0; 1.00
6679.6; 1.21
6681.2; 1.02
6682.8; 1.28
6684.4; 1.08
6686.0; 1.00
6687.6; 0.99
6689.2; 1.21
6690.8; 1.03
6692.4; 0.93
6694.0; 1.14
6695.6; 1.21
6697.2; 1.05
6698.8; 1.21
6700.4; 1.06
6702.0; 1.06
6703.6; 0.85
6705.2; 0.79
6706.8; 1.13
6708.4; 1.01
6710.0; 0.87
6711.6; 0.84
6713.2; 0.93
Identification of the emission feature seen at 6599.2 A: Mg II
